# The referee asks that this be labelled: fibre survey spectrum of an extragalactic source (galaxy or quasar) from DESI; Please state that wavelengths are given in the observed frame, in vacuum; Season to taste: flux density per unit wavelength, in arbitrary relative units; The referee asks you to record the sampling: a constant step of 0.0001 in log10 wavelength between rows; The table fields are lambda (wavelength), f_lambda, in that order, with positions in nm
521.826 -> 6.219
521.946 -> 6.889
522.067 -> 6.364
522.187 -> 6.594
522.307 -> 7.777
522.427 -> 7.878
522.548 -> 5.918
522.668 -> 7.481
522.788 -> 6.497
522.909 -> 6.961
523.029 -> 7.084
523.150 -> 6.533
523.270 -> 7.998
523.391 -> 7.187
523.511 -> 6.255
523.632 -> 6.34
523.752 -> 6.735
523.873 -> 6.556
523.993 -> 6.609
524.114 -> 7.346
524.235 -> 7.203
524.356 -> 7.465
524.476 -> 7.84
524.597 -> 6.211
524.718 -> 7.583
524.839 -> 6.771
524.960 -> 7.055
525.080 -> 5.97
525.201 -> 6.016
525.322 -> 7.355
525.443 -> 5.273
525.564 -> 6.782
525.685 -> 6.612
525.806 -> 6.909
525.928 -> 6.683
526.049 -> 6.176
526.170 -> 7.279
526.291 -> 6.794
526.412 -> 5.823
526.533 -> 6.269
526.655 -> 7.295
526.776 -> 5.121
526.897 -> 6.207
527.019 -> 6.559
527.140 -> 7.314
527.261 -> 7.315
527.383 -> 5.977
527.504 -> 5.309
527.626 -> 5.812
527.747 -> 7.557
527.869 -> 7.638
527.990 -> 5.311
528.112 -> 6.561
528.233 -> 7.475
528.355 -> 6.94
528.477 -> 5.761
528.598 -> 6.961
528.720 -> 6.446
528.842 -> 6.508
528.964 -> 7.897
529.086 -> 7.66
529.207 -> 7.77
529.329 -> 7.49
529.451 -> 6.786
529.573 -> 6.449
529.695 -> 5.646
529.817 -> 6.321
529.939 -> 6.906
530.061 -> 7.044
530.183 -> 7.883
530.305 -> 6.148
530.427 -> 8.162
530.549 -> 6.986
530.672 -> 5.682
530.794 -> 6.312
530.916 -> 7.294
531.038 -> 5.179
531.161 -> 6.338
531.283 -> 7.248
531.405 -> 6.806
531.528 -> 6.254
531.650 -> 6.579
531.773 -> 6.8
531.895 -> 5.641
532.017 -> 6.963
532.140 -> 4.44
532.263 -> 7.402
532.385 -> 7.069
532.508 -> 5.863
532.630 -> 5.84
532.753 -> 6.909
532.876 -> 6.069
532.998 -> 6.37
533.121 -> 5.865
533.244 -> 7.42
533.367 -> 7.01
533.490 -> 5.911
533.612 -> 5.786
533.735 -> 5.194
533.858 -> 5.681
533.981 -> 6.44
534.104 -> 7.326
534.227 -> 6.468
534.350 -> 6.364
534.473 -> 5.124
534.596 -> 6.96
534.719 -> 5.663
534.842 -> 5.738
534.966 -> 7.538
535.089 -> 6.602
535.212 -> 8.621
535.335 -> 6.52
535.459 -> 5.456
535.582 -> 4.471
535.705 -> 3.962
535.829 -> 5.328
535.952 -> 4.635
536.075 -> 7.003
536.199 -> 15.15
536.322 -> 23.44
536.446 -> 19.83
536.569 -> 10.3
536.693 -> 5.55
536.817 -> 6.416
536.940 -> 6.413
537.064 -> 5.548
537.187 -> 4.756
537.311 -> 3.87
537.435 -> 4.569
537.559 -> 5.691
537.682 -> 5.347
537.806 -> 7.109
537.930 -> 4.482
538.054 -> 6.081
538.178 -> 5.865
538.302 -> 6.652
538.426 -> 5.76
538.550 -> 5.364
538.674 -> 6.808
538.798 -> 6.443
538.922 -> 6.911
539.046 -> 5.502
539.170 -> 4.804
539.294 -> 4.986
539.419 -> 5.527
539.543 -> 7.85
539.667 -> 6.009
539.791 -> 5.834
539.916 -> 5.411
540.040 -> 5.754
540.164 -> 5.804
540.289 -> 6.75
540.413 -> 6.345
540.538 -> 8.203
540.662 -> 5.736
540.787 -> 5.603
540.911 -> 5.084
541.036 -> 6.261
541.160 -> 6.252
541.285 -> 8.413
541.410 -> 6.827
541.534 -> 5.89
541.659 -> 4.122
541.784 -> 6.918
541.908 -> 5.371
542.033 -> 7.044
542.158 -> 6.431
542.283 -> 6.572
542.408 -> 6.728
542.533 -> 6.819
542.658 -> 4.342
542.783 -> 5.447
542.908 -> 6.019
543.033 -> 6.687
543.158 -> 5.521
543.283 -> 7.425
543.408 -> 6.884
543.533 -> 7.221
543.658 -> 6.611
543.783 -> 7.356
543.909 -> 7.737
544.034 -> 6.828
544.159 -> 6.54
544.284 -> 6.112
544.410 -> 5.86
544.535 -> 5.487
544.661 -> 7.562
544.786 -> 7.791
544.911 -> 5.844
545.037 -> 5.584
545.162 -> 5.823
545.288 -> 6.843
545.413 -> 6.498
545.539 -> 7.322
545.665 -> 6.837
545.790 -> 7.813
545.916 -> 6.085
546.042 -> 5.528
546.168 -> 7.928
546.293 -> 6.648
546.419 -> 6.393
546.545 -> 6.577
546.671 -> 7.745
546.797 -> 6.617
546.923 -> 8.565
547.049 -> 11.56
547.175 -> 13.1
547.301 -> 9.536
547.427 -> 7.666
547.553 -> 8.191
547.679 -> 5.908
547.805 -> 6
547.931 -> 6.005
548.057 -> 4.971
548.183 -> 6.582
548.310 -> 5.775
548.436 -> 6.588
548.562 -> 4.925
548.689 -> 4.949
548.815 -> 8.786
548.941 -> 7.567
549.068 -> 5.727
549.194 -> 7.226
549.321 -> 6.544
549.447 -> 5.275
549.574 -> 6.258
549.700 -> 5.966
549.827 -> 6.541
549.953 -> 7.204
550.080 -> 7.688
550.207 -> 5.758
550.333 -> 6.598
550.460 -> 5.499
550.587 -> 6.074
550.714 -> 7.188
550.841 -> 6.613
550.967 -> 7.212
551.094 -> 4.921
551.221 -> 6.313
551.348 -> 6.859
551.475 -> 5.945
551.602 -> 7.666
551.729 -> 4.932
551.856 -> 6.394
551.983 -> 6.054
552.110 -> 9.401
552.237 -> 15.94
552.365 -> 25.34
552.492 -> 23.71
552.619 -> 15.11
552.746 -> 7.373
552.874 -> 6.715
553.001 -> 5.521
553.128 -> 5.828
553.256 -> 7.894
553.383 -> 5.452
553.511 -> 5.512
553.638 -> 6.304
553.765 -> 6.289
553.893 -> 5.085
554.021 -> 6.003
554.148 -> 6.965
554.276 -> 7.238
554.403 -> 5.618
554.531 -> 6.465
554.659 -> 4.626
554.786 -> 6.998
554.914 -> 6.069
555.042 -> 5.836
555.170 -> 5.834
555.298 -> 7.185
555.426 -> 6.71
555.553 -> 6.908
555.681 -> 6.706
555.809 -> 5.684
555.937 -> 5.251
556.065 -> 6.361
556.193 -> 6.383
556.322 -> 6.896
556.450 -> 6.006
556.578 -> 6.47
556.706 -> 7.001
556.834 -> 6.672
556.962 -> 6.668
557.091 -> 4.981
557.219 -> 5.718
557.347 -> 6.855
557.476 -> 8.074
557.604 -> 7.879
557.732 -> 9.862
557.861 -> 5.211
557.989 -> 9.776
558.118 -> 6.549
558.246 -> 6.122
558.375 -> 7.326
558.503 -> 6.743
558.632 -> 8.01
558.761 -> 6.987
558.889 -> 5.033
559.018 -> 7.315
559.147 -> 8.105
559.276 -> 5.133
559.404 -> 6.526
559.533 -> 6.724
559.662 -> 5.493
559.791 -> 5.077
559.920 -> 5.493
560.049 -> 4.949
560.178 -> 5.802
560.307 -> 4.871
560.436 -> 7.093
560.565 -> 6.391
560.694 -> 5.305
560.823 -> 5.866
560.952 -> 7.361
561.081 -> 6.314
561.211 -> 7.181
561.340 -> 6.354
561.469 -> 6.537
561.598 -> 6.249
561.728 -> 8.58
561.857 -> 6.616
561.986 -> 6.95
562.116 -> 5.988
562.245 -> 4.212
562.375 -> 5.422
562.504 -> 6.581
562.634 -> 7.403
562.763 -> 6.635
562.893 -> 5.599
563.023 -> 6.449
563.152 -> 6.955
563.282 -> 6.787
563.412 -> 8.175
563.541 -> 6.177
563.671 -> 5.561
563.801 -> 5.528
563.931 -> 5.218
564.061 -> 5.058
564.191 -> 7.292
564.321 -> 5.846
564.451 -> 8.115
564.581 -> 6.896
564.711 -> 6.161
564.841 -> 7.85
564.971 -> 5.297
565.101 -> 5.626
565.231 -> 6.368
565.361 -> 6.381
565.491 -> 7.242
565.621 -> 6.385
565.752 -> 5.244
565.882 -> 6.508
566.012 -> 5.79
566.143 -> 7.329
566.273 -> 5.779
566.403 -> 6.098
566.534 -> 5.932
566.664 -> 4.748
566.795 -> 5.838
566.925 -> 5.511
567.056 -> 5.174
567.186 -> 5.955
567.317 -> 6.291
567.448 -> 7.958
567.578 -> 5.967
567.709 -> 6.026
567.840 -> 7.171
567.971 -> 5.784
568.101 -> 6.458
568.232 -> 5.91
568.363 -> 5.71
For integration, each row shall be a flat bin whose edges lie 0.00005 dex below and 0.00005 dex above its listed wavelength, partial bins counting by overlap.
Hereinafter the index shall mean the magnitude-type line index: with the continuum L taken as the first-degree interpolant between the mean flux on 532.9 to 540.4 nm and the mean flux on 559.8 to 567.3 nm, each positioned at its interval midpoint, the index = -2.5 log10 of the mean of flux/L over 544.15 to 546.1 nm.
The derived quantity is 0.01 mag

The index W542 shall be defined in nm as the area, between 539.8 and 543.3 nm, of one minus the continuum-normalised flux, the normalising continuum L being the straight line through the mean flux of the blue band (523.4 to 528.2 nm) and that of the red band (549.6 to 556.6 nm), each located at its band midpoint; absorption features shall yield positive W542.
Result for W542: 0.43 nm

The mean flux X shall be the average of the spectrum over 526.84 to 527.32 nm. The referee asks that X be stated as 6.85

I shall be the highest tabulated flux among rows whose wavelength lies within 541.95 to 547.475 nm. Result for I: 13.1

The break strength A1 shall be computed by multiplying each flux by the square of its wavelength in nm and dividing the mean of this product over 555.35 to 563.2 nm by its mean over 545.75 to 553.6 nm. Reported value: 0.9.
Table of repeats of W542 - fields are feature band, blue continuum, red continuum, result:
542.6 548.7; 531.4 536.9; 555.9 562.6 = 0.03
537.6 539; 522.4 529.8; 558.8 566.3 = 0.11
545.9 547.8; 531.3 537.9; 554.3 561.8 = -0.33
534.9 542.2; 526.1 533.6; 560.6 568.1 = -0.23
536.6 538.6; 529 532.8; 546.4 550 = 0.34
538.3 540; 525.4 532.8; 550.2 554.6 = 0.29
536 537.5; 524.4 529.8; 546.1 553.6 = -0.48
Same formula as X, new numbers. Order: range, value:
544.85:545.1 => 5.71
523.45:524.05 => 6.51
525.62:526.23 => 6.73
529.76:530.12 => 6.76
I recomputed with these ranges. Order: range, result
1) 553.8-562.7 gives 9.862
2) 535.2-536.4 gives 23.44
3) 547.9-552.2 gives 9.401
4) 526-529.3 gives 7.897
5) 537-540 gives 7.85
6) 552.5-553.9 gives 15.11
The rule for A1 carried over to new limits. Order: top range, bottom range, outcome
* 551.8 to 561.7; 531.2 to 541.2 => 1.17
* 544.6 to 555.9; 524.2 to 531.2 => 1.18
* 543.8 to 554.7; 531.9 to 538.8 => 1.13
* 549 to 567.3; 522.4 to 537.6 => 1.10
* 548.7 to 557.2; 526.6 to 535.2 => 1.20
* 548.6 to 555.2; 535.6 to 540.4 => 1.14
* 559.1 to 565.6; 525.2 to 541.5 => 1.06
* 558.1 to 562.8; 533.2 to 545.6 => 1.04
